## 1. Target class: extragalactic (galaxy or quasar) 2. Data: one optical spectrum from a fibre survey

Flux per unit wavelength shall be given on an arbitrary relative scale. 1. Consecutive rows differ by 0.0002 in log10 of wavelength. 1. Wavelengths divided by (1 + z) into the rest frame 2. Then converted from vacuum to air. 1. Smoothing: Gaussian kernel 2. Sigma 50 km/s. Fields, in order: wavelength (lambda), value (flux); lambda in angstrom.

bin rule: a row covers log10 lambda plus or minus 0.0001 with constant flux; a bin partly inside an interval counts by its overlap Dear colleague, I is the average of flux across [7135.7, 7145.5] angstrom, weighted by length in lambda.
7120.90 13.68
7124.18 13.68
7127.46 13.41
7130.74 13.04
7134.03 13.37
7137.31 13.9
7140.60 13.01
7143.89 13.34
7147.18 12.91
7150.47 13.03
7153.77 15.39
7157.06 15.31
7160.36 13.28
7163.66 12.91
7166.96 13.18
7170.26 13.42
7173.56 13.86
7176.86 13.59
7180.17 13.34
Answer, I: 13.4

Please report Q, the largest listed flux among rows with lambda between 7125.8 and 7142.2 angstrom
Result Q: 13.9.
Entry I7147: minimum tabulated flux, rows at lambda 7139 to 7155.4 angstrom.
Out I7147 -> 12.91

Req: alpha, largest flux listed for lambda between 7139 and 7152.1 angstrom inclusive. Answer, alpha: 13.34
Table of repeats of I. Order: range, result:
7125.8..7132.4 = 13.2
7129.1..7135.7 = 13.2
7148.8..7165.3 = 14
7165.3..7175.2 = 13.5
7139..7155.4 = 13.5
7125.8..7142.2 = 13.3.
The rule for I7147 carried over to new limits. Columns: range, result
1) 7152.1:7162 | 13.28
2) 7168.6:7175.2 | 13.42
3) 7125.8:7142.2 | 13.01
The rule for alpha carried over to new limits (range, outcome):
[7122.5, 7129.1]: 13.68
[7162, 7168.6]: 13.18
